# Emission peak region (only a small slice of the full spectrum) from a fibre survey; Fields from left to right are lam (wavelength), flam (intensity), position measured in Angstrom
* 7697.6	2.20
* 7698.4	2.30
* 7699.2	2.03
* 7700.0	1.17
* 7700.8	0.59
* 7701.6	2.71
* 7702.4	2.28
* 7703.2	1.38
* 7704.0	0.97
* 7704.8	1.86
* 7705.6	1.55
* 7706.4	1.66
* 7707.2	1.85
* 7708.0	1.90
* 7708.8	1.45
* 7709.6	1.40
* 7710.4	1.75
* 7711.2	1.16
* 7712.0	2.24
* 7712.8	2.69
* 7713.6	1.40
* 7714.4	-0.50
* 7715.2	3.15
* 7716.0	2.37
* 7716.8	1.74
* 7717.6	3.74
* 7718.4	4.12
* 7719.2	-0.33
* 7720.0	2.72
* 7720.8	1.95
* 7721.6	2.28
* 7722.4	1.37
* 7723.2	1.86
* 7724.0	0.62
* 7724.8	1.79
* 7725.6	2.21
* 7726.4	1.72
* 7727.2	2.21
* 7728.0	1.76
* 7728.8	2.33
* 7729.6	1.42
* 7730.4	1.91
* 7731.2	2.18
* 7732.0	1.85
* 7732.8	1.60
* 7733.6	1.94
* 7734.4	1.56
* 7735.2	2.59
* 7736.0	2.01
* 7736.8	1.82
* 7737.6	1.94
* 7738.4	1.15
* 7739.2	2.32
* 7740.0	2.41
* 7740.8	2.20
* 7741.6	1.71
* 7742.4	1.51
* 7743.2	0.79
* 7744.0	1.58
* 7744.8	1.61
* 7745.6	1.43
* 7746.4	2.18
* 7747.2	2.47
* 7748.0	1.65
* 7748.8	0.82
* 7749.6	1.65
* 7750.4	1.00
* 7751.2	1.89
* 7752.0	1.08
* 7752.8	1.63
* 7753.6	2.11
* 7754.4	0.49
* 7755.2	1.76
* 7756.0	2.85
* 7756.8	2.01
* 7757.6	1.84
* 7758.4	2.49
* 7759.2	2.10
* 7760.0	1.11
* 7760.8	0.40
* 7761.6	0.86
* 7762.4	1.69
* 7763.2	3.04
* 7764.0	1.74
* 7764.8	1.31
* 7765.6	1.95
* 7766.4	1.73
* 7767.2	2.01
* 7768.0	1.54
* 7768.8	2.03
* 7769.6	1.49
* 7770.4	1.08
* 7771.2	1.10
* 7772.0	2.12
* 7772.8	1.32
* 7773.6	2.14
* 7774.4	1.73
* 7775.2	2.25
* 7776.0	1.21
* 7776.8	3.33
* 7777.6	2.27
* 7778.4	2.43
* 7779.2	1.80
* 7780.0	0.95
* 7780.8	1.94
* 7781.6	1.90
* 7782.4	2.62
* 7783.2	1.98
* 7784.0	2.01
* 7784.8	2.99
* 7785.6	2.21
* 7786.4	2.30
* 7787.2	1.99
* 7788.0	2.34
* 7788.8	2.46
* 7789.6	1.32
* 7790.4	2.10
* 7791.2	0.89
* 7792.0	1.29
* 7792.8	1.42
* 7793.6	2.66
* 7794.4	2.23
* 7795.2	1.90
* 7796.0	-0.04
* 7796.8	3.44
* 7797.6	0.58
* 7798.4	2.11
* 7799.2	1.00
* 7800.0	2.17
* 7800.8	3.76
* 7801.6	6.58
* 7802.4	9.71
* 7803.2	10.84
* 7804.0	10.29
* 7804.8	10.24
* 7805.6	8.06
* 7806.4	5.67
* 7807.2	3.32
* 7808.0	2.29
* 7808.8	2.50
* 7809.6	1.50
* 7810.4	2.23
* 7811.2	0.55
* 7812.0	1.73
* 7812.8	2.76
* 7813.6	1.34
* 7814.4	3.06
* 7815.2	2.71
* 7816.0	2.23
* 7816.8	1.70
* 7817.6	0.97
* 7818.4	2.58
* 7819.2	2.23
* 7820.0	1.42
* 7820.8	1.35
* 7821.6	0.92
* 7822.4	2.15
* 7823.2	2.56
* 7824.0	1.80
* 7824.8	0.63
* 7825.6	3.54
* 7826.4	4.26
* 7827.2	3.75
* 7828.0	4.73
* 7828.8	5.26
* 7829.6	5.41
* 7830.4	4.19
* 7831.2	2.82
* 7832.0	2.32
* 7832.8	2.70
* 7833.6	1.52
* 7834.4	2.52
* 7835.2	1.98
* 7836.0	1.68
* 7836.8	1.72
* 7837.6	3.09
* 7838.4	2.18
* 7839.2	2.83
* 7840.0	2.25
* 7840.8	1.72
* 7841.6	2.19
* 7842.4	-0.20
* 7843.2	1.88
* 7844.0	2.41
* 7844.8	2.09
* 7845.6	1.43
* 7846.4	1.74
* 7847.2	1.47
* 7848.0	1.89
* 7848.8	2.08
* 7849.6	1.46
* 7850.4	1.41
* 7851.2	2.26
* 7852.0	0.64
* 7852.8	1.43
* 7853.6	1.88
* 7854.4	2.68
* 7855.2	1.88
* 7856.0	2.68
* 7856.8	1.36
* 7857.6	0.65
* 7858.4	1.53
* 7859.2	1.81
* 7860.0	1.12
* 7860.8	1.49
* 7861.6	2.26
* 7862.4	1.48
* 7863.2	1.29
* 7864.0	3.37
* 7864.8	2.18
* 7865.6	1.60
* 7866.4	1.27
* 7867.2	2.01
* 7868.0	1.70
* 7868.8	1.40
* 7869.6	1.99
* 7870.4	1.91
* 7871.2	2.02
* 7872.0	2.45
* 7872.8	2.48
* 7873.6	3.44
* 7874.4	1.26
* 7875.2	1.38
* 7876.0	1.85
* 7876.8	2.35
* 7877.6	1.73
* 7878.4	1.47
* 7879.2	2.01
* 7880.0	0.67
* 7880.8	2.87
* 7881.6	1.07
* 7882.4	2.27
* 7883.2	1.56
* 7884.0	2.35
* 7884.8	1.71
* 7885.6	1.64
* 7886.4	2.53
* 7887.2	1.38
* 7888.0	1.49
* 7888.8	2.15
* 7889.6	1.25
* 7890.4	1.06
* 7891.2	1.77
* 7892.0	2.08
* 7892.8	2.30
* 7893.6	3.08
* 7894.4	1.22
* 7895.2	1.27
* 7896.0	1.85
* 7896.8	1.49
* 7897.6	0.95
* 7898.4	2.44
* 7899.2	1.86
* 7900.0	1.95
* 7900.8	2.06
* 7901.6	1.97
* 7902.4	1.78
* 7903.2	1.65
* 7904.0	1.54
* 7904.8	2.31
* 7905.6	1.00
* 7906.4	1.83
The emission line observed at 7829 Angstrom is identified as [N II]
